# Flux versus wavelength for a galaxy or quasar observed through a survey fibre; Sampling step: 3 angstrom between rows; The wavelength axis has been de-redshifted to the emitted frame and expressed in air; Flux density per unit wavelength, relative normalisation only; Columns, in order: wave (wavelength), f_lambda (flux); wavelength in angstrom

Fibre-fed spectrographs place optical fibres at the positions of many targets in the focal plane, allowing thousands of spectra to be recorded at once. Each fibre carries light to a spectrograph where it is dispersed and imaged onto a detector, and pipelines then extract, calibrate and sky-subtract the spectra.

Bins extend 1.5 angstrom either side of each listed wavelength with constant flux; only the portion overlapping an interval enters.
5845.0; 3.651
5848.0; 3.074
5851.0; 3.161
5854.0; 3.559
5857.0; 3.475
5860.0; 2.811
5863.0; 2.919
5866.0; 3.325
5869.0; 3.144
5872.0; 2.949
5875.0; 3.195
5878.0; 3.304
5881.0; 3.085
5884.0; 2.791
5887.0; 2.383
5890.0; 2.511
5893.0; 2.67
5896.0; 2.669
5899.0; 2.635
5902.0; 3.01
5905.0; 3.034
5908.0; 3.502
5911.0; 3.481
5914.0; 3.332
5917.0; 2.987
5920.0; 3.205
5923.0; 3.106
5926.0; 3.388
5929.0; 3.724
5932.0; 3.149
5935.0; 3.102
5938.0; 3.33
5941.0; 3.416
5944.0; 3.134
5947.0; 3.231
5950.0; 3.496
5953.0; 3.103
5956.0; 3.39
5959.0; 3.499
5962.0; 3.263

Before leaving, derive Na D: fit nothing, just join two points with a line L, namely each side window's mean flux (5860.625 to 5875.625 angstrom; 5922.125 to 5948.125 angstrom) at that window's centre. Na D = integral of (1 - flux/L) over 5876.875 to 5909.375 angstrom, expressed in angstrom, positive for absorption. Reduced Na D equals 3.1 angstrom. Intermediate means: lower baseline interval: 3.08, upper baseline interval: 3.29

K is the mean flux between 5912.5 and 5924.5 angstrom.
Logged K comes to 3.16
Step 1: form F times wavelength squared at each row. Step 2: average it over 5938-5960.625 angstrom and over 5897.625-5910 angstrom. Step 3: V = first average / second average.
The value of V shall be 1.10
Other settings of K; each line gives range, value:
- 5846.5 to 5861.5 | 3.22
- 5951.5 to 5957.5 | 3.25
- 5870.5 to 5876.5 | 3.07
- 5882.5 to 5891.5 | 2.56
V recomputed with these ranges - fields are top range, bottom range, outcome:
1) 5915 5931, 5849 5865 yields 1.05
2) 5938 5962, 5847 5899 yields 1.14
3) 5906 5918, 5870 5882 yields 1.07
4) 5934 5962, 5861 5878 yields 1.09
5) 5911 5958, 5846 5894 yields 1.11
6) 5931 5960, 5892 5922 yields 1.09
